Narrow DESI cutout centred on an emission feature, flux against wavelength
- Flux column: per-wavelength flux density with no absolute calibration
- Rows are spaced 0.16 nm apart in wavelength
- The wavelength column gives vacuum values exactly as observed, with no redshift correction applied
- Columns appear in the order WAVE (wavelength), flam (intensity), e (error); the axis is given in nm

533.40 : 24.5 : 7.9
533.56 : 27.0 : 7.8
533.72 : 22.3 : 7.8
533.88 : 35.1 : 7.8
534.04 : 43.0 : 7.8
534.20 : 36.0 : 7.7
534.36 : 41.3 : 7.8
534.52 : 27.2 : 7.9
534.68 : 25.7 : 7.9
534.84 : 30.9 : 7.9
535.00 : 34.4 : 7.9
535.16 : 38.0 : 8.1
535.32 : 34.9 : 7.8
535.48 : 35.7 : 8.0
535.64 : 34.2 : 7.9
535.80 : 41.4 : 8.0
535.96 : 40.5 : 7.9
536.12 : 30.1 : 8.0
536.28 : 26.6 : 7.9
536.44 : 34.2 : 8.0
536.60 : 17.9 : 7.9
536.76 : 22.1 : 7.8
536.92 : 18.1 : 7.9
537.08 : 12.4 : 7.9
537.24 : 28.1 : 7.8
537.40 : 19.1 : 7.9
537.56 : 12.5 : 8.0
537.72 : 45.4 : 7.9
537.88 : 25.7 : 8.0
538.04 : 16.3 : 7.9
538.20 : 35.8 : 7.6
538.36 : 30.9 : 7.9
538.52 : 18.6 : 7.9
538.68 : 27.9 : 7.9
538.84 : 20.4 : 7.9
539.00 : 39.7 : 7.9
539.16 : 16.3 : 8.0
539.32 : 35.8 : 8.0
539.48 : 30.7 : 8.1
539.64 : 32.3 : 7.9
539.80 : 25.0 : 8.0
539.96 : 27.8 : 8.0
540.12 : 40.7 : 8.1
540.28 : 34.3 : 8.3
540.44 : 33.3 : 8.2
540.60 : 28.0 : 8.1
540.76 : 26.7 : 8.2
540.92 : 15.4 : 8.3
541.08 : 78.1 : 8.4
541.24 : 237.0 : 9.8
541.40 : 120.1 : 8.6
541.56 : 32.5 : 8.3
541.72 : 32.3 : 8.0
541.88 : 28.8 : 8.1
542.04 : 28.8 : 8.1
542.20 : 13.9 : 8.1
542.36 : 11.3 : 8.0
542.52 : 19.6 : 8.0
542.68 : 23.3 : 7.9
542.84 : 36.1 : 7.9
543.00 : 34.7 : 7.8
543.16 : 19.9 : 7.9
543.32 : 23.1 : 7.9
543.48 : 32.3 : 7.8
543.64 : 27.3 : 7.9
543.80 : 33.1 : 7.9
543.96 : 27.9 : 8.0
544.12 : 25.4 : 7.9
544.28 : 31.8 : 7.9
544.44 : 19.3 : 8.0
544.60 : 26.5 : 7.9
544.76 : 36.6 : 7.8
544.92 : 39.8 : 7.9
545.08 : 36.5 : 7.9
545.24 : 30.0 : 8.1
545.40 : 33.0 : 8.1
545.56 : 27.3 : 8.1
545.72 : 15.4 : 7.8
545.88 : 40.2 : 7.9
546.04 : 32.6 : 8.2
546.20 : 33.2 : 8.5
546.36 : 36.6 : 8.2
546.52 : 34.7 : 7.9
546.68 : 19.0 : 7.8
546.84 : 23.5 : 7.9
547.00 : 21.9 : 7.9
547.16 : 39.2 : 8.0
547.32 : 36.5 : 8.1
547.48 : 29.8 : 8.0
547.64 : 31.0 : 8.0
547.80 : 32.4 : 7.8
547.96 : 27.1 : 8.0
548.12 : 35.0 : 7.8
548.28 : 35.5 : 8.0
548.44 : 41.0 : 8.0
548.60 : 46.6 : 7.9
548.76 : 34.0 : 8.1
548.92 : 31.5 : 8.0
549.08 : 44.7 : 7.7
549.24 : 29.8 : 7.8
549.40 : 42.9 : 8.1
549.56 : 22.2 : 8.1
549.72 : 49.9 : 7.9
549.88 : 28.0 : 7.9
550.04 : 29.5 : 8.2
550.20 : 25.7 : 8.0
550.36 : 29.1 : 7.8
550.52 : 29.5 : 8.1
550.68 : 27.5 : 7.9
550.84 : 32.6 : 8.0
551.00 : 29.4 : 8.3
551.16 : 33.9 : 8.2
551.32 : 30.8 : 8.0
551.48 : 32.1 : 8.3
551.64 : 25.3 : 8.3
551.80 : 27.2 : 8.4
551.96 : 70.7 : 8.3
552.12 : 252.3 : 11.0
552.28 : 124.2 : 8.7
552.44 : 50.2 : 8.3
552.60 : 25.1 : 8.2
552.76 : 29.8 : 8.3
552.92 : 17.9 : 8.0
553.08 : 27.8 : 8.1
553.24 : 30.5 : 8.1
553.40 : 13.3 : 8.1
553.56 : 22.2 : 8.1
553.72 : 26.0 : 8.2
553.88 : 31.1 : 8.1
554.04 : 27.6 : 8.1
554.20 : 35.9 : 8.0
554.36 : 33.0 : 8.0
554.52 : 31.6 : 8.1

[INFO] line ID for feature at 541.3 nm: H-beta 4861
